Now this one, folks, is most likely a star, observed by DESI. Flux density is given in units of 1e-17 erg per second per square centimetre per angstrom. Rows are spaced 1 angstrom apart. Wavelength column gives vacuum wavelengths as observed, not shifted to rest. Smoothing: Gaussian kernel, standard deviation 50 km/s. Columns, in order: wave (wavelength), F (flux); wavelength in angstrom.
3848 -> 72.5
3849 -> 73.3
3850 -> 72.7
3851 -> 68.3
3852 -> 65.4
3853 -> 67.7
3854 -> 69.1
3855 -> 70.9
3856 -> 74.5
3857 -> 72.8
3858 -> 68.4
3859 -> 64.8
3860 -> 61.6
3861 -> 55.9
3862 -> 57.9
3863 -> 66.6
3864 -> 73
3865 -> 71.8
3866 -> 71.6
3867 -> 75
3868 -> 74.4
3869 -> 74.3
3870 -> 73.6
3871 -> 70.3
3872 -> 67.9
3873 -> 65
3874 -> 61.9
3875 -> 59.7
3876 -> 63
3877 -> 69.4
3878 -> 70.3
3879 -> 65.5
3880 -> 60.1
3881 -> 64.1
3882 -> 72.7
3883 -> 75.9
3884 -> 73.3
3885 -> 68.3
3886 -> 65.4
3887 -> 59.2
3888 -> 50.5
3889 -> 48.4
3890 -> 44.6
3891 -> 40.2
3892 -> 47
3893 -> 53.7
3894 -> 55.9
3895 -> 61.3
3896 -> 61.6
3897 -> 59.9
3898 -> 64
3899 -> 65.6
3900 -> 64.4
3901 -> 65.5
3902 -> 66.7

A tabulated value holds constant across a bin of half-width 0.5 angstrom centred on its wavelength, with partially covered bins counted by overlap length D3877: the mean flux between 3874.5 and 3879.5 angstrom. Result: 65.6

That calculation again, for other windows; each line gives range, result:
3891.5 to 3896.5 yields 55.9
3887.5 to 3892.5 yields 46.1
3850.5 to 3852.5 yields 66.8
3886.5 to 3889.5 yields 52.7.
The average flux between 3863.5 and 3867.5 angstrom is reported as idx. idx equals 72.8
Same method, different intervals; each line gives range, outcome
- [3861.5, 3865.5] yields 67.3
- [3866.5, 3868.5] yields 74.7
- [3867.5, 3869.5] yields 74.3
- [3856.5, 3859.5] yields 68.7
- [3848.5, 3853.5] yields 69.5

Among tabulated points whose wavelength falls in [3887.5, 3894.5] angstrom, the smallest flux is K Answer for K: 40.2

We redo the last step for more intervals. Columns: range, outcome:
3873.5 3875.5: 59.7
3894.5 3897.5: 59.9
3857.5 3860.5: 61.6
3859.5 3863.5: 55.9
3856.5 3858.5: 68.4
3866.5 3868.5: 74.4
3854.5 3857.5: 70.9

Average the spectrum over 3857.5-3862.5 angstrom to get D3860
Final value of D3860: 61.7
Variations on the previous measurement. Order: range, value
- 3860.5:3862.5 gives 56.9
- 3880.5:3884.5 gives 71.5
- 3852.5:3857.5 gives 71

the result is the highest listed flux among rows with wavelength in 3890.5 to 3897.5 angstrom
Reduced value 61.6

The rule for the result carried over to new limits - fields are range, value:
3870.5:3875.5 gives 70.3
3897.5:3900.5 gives 65.6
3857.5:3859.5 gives 68.4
